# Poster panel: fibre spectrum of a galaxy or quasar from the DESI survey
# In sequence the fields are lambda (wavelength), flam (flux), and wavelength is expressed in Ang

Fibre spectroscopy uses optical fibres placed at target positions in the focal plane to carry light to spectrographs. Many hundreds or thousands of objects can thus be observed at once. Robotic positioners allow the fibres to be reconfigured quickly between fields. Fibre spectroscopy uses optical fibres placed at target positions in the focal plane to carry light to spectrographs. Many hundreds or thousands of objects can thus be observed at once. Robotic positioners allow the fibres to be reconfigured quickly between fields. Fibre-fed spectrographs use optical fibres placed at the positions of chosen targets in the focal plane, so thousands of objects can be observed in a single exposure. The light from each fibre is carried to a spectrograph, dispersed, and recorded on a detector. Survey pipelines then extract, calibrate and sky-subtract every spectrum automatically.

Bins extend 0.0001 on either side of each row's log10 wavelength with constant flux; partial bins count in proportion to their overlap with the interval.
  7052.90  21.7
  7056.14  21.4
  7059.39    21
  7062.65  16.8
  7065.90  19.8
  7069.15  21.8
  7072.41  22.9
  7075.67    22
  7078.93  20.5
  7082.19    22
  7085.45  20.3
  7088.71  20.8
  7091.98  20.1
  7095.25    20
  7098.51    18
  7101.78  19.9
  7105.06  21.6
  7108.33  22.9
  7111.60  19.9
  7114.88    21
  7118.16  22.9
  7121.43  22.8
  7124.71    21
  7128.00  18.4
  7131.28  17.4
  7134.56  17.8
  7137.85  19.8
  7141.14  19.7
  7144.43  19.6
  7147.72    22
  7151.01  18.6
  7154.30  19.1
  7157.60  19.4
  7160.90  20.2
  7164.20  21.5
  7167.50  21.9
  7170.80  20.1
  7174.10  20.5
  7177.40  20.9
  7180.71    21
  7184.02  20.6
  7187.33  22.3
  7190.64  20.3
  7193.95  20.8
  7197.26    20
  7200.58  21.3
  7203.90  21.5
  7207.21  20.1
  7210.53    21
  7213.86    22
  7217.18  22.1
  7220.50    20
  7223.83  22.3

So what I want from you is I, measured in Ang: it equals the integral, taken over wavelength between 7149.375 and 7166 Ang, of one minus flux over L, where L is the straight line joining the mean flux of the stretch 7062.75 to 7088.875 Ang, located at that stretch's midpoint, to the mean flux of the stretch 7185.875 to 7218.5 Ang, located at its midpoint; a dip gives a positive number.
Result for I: 1.0 Ang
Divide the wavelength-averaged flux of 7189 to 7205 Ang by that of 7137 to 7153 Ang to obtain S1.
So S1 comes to 1.0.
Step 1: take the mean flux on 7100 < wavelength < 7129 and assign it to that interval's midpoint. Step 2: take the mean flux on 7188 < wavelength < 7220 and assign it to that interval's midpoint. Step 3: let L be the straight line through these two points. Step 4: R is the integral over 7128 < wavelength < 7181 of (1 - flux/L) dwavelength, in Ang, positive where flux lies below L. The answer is 3.1 Ang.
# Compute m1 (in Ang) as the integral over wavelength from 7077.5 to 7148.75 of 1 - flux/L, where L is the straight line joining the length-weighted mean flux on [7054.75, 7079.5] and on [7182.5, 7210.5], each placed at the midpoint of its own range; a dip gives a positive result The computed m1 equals 1.5 Ang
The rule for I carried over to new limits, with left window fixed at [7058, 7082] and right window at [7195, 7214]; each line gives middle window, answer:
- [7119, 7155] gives 1.9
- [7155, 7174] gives 0.3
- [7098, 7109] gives 0.1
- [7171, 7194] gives 0.0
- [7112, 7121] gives -0.4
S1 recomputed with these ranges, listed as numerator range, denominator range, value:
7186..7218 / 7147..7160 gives 1.07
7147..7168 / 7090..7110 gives 0.99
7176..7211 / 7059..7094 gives 1.01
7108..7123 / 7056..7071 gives 1.09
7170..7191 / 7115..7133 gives 1.02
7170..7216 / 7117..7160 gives 1.05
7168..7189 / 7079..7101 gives 1.04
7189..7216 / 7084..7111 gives 1.02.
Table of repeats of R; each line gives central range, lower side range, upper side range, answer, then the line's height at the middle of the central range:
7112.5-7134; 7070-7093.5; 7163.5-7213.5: 0.7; 21.1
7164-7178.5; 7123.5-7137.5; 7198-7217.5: -0.7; 20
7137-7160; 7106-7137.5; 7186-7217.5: 1.0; 20.7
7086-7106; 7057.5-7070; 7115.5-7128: 0.7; 20.8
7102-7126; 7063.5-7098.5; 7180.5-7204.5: -0.9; 20.8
